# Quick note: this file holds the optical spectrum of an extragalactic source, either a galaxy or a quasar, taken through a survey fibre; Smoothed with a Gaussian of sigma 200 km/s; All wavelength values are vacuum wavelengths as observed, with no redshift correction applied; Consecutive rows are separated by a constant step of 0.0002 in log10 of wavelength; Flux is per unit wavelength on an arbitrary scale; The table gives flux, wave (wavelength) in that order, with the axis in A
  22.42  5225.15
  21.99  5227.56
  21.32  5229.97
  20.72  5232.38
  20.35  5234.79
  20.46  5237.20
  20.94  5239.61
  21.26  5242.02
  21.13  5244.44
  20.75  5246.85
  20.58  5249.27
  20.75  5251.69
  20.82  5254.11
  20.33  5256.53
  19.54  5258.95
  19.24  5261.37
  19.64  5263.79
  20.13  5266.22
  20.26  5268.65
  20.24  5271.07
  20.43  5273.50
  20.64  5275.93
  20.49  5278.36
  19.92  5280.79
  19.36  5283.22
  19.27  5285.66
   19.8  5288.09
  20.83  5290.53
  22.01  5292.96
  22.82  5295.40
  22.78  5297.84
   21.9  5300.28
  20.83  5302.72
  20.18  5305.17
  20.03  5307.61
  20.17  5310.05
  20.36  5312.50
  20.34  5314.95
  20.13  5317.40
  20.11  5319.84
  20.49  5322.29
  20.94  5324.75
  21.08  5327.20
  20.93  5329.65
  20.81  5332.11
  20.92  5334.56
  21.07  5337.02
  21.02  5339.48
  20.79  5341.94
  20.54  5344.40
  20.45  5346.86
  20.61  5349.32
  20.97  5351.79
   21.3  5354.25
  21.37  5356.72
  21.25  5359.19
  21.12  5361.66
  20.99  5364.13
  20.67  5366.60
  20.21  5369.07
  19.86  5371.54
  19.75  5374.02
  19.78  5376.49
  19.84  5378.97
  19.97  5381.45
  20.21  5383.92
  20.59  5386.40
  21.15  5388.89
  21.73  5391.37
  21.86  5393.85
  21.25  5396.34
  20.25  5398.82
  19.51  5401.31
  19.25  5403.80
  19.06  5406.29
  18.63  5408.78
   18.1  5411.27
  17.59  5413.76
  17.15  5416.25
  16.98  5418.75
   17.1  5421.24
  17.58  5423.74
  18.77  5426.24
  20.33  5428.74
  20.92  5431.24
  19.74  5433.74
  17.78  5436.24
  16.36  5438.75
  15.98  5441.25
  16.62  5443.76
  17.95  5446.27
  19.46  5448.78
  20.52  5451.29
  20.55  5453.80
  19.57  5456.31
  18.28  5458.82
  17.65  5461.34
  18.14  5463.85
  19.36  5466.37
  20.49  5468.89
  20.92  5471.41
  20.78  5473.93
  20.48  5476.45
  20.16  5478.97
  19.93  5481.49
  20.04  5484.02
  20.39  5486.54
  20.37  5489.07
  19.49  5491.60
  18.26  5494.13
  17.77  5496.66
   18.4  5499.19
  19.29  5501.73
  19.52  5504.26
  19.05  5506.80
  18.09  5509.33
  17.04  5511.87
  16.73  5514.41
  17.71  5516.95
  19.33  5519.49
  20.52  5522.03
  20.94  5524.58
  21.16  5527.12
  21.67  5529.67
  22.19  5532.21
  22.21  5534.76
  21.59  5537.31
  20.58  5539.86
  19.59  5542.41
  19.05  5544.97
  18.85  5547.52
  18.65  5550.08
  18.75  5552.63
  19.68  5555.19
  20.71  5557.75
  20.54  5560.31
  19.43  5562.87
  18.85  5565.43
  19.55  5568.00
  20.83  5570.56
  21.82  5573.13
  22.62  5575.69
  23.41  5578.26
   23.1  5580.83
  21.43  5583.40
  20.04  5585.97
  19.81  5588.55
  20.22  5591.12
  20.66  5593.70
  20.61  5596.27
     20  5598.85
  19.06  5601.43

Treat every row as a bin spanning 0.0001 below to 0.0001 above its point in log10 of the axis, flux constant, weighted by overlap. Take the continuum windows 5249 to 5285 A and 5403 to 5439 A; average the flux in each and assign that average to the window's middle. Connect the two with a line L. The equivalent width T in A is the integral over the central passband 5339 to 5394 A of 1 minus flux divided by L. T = -4.8 A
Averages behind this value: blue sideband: 20.1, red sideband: 18.4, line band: 20.7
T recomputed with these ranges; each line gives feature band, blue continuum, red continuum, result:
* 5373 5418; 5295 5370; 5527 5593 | 2.3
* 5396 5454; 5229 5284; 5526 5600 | 5.5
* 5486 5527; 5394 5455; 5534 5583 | 1.7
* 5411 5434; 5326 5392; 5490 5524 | 1.6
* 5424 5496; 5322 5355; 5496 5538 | 2.8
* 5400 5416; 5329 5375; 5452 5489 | 1.4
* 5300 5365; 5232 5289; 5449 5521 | -2.6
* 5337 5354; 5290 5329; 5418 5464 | -0.4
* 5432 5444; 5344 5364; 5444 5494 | 1.5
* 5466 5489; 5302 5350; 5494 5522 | -1.9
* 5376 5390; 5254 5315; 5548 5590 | 0.2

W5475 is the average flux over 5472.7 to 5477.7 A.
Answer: 20.6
